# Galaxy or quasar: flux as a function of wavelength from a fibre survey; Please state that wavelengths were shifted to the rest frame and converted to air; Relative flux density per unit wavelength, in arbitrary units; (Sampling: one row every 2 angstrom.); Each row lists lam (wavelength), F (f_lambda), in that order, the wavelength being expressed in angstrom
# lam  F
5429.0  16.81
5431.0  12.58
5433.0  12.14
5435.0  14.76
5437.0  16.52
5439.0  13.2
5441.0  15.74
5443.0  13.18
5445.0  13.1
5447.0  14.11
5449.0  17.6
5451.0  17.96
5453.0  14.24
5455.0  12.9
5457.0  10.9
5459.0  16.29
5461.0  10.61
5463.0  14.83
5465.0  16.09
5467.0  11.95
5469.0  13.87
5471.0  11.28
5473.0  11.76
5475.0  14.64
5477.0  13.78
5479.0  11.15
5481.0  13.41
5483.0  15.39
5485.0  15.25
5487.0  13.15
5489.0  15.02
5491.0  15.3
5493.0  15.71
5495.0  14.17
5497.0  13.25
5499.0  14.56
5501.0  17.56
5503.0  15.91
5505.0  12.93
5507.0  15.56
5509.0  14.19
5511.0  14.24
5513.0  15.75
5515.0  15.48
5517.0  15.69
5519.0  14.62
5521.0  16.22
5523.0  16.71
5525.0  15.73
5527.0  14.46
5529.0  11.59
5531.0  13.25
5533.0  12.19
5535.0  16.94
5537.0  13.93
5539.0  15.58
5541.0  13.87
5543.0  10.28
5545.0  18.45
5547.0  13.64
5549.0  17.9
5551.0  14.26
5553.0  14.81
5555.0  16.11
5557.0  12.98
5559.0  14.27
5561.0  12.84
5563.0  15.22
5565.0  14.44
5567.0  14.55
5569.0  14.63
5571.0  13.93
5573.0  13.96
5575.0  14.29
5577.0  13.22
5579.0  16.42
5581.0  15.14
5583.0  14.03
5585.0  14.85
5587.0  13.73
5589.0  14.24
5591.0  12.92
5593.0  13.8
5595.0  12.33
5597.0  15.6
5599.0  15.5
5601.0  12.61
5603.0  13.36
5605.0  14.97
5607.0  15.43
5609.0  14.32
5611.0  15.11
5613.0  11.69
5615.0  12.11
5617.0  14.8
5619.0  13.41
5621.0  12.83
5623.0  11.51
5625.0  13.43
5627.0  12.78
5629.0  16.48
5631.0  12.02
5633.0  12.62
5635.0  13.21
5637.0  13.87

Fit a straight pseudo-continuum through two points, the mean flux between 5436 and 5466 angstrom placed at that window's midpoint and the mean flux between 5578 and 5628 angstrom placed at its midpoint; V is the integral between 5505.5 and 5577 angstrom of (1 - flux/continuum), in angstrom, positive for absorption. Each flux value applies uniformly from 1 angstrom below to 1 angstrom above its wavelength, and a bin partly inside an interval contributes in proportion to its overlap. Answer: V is -2.5 angstrom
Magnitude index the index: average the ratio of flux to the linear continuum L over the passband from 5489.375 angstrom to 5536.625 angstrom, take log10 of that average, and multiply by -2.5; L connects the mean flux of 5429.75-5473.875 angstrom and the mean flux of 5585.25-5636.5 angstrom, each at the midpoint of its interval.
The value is -0.08 mag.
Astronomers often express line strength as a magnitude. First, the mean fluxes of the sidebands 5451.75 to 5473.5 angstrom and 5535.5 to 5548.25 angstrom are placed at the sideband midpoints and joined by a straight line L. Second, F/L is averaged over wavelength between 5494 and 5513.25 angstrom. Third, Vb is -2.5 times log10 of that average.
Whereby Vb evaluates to -0.068 mag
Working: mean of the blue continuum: 13.2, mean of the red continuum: 14.5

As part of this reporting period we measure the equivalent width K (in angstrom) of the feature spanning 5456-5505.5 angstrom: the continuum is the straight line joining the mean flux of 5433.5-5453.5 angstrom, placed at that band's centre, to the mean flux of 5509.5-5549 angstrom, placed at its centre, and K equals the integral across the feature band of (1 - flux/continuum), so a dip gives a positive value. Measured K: 3.1 angstrom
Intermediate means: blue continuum 15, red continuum 14.7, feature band 14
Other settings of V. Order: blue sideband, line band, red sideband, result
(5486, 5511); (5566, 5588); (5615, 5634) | -0.97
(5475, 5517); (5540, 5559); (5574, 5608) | -0.35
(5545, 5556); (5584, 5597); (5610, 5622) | 0.39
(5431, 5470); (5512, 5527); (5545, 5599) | -1.37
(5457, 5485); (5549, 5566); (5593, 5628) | -1.27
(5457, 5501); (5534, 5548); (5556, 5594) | -0.59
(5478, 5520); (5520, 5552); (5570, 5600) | -0.41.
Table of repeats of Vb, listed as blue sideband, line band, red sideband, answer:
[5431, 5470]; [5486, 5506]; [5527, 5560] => -0.036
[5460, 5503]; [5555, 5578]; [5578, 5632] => -0.015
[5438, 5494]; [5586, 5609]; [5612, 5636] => -0.066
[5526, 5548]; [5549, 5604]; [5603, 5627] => -0.039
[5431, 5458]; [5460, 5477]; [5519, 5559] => 0.095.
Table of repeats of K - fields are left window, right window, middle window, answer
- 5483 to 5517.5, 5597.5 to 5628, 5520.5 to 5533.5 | 0.3 angstrom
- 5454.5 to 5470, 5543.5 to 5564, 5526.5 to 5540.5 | 0.6 angstrom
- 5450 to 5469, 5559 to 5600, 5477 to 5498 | -0.2 angstrom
